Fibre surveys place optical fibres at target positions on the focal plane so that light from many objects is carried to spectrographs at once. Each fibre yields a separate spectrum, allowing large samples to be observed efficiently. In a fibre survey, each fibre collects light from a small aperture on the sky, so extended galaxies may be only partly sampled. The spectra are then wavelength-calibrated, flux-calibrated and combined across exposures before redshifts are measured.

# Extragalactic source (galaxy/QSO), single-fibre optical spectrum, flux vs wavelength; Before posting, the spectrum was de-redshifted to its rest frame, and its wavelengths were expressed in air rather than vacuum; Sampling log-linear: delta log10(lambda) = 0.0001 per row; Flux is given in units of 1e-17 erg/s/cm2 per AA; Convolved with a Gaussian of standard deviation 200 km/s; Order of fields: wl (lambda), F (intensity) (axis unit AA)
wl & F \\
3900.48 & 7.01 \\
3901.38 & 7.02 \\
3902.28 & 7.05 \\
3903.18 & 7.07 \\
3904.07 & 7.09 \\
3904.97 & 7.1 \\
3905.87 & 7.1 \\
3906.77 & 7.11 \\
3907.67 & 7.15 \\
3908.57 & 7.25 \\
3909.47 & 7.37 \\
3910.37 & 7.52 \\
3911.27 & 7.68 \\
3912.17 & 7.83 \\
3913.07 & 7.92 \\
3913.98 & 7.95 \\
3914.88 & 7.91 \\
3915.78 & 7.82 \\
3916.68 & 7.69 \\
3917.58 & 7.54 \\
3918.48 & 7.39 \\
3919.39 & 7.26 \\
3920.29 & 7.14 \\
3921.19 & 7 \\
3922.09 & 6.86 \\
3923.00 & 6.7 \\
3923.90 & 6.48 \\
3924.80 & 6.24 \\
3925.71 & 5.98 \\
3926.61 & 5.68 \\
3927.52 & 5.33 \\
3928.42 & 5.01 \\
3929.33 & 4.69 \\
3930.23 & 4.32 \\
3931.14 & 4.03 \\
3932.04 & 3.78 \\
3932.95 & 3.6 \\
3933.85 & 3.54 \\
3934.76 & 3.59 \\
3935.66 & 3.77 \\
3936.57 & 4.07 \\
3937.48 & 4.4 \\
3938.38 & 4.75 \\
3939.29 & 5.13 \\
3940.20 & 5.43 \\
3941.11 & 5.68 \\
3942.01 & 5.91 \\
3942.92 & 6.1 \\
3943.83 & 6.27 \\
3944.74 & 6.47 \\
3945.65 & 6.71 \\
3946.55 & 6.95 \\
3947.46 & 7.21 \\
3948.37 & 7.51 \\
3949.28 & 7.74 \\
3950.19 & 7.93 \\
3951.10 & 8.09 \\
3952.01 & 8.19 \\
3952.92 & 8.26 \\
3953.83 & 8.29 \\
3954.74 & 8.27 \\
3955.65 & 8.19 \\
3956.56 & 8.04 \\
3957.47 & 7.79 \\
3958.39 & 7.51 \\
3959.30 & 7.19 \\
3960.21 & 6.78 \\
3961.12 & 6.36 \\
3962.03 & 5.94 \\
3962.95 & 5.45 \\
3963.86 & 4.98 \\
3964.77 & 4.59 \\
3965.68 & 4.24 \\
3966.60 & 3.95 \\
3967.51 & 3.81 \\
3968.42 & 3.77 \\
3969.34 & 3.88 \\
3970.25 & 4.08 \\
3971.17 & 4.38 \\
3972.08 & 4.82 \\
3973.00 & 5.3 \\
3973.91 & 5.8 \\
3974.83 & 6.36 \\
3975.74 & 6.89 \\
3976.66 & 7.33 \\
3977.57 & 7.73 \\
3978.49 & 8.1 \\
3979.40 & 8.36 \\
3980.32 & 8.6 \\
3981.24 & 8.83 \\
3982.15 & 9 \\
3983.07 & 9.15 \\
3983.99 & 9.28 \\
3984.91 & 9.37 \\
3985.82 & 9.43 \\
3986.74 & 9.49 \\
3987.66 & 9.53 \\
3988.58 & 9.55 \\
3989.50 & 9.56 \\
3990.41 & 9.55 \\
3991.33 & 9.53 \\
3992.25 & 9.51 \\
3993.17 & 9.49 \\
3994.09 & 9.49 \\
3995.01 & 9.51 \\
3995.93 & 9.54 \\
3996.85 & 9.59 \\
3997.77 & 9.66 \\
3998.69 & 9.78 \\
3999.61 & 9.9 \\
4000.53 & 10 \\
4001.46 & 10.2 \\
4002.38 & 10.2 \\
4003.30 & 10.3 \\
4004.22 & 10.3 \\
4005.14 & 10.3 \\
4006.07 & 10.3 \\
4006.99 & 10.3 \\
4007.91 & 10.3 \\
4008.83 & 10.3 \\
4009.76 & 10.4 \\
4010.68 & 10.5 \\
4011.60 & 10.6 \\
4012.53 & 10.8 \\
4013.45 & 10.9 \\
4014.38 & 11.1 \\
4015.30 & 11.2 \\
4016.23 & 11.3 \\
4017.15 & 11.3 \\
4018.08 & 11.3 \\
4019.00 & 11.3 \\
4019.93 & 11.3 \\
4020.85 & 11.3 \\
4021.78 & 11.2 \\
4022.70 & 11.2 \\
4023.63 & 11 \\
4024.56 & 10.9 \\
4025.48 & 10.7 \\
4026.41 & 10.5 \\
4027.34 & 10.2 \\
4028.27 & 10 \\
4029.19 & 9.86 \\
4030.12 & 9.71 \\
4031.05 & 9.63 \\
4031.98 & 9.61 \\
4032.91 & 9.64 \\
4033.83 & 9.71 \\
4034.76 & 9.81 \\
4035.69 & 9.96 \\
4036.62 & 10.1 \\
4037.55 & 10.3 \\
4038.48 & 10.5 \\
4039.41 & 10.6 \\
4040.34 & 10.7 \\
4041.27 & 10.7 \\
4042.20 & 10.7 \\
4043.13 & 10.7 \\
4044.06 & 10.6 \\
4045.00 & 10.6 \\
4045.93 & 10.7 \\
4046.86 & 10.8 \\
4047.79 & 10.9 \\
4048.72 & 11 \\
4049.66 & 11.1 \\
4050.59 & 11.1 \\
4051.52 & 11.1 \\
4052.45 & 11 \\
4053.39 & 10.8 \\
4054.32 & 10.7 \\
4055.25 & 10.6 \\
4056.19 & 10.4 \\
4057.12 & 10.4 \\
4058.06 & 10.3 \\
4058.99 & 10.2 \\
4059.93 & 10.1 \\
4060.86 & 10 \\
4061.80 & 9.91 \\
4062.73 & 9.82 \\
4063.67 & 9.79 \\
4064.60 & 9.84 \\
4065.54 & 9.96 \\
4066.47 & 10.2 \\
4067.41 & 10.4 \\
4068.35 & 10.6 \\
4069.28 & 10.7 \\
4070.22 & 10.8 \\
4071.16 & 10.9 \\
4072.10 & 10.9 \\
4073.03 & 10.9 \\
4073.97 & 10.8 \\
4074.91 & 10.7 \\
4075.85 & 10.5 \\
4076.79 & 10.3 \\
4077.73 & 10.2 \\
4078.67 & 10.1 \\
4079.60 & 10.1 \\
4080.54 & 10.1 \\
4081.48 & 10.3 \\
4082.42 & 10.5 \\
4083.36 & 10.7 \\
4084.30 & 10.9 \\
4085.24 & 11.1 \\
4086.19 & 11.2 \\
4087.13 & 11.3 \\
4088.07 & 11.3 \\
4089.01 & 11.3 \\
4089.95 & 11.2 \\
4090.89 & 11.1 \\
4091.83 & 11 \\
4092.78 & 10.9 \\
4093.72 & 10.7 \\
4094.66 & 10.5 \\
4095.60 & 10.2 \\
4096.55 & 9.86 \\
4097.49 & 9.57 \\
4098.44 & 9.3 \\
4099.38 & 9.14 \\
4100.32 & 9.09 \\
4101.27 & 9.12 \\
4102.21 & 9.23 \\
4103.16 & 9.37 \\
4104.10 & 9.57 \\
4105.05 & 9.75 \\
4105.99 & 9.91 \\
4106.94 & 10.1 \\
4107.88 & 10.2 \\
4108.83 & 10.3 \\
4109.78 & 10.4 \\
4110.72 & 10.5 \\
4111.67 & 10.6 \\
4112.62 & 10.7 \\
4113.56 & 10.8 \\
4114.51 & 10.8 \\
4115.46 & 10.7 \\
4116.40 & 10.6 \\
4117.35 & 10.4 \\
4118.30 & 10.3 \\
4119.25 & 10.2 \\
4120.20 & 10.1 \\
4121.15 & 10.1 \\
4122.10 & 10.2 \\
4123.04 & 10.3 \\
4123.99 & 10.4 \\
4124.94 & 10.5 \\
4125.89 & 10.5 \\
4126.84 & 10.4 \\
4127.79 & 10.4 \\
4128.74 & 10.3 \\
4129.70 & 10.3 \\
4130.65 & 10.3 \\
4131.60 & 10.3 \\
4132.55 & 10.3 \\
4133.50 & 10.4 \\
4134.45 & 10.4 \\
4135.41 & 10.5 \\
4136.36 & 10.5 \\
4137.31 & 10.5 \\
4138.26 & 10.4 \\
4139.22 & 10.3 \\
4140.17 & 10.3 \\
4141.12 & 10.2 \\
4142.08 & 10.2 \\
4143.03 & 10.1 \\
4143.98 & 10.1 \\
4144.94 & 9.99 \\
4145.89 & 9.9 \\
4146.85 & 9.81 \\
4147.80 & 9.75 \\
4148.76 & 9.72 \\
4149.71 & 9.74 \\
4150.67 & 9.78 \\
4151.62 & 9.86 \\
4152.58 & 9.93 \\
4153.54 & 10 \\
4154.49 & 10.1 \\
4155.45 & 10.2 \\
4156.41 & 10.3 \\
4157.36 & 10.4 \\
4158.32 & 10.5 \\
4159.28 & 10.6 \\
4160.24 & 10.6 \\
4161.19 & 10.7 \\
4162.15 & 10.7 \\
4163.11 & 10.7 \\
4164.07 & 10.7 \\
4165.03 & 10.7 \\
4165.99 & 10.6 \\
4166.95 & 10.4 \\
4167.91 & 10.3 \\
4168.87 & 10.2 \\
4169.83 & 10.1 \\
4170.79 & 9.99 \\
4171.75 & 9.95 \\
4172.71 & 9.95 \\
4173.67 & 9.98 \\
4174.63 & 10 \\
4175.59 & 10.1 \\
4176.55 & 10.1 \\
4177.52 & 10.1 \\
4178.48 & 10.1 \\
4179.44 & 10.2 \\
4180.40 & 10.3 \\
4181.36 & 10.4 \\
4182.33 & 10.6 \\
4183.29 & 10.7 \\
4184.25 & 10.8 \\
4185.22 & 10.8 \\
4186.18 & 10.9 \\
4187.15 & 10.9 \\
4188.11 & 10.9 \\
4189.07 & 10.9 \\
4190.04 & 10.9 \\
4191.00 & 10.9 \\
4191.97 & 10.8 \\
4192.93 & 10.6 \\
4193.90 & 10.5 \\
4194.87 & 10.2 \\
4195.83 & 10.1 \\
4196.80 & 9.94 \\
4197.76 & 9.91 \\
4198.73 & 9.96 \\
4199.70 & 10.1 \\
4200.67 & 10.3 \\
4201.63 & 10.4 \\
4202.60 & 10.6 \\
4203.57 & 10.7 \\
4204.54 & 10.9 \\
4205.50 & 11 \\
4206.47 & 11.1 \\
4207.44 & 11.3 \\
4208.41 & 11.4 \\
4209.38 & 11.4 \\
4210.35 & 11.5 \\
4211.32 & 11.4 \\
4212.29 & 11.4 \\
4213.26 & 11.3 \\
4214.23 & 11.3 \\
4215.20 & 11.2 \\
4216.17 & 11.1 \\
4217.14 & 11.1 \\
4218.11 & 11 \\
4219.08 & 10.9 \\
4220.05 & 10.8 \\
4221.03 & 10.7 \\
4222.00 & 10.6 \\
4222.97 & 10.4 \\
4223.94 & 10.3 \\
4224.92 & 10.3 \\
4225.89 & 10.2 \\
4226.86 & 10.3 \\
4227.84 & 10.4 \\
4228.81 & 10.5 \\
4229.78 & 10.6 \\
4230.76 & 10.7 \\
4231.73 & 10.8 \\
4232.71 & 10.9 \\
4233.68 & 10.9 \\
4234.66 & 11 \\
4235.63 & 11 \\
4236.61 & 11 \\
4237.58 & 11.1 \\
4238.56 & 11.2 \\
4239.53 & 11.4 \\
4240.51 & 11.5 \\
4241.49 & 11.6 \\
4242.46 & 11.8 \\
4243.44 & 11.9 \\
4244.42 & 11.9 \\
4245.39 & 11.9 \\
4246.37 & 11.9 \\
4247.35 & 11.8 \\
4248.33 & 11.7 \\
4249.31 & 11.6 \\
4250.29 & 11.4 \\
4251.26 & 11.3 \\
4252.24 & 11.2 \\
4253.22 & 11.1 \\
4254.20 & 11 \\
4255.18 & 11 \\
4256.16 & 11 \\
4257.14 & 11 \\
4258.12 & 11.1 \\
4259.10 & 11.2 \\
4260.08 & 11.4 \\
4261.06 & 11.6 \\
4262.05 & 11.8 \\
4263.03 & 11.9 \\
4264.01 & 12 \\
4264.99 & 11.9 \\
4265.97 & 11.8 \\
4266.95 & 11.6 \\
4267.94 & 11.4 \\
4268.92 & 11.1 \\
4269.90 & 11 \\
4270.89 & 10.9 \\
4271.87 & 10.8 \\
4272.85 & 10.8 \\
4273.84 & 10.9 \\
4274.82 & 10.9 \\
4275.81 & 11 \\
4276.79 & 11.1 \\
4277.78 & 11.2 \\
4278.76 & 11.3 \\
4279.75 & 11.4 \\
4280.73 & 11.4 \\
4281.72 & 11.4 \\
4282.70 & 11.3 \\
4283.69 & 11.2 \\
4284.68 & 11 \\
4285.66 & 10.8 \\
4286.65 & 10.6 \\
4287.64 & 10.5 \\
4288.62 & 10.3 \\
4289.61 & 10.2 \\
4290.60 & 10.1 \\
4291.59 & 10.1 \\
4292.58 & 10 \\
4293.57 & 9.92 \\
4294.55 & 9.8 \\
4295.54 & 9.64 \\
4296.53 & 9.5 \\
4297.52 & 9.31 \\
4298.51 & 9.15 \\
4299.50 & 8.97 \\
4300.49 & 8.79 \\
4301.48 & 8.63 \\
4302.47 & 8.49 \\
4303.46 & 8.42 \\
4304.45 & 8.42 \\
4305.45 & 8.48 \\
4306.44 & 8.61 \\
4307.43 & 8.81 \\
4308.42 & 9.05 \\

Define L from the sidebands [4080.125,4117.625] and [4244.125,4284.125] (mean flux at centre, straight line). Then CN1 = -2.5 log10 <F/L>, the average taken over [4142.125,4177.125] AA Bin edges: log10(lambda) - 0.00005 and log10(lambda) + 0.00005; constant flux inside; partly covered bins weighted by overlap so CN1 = 0.06 mag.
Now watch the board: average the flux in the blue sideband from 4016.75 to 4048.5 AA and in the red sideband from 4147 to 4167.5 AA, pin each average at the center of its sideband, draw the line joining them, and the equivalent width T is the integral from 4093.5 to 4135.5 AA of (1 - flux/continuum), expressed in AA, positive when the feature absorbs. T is 0.81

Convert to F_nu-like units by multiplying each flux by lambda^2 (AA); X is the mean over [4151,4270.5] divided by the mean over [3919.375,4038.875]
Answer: 1.50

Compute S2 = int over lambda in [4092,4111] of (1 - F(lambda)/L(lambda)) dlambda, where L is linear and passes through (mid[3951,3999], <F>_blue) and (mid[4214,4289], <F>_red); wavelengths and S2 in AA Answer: -1.5 AA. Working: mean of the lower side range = 7.54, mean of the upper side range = 11.1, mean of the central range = 9.9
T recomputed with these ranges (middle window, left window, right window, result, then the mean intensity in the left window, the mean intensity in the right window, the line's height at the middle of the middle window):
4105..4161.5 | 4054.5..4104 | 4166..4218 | 1.1 AA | 10.3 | 10.6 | 10.5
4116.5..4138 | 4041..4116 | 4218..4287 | 0.6 AA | 10.4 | 11.1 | 10.6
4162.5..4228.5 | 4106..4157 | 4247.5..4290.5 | 0.6 AA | 10.3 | 11.2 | 10.7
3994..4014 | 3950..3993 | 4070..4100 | -4.7 AA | 7.27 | 10.6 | 8.21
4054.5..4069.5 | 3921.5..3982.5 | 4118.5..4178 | -3.2 AA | 6.07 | 10.2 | 8.41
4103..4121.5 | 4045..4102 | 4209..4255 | 0.6 AA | 10.5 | 11.1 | 10.6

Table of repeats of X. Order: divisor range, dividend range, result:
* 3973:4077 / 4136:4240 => 1.13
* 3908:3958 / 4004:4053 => 1.72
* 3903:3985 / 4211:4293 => 1.99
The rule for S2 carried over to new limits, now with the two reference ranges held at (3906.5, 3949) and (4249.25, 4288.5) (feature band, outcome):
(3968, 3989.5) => -1.43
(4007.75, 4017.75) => -4.56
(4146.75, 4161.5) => -0.95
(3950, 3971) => 1.09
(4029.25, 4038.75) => -2.63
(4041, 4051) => -3.66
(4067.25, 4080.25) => -3.50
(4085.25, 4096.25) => -3.06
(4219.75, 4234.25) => 0.04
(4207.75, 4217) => -0.85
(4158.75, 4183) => -1.41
